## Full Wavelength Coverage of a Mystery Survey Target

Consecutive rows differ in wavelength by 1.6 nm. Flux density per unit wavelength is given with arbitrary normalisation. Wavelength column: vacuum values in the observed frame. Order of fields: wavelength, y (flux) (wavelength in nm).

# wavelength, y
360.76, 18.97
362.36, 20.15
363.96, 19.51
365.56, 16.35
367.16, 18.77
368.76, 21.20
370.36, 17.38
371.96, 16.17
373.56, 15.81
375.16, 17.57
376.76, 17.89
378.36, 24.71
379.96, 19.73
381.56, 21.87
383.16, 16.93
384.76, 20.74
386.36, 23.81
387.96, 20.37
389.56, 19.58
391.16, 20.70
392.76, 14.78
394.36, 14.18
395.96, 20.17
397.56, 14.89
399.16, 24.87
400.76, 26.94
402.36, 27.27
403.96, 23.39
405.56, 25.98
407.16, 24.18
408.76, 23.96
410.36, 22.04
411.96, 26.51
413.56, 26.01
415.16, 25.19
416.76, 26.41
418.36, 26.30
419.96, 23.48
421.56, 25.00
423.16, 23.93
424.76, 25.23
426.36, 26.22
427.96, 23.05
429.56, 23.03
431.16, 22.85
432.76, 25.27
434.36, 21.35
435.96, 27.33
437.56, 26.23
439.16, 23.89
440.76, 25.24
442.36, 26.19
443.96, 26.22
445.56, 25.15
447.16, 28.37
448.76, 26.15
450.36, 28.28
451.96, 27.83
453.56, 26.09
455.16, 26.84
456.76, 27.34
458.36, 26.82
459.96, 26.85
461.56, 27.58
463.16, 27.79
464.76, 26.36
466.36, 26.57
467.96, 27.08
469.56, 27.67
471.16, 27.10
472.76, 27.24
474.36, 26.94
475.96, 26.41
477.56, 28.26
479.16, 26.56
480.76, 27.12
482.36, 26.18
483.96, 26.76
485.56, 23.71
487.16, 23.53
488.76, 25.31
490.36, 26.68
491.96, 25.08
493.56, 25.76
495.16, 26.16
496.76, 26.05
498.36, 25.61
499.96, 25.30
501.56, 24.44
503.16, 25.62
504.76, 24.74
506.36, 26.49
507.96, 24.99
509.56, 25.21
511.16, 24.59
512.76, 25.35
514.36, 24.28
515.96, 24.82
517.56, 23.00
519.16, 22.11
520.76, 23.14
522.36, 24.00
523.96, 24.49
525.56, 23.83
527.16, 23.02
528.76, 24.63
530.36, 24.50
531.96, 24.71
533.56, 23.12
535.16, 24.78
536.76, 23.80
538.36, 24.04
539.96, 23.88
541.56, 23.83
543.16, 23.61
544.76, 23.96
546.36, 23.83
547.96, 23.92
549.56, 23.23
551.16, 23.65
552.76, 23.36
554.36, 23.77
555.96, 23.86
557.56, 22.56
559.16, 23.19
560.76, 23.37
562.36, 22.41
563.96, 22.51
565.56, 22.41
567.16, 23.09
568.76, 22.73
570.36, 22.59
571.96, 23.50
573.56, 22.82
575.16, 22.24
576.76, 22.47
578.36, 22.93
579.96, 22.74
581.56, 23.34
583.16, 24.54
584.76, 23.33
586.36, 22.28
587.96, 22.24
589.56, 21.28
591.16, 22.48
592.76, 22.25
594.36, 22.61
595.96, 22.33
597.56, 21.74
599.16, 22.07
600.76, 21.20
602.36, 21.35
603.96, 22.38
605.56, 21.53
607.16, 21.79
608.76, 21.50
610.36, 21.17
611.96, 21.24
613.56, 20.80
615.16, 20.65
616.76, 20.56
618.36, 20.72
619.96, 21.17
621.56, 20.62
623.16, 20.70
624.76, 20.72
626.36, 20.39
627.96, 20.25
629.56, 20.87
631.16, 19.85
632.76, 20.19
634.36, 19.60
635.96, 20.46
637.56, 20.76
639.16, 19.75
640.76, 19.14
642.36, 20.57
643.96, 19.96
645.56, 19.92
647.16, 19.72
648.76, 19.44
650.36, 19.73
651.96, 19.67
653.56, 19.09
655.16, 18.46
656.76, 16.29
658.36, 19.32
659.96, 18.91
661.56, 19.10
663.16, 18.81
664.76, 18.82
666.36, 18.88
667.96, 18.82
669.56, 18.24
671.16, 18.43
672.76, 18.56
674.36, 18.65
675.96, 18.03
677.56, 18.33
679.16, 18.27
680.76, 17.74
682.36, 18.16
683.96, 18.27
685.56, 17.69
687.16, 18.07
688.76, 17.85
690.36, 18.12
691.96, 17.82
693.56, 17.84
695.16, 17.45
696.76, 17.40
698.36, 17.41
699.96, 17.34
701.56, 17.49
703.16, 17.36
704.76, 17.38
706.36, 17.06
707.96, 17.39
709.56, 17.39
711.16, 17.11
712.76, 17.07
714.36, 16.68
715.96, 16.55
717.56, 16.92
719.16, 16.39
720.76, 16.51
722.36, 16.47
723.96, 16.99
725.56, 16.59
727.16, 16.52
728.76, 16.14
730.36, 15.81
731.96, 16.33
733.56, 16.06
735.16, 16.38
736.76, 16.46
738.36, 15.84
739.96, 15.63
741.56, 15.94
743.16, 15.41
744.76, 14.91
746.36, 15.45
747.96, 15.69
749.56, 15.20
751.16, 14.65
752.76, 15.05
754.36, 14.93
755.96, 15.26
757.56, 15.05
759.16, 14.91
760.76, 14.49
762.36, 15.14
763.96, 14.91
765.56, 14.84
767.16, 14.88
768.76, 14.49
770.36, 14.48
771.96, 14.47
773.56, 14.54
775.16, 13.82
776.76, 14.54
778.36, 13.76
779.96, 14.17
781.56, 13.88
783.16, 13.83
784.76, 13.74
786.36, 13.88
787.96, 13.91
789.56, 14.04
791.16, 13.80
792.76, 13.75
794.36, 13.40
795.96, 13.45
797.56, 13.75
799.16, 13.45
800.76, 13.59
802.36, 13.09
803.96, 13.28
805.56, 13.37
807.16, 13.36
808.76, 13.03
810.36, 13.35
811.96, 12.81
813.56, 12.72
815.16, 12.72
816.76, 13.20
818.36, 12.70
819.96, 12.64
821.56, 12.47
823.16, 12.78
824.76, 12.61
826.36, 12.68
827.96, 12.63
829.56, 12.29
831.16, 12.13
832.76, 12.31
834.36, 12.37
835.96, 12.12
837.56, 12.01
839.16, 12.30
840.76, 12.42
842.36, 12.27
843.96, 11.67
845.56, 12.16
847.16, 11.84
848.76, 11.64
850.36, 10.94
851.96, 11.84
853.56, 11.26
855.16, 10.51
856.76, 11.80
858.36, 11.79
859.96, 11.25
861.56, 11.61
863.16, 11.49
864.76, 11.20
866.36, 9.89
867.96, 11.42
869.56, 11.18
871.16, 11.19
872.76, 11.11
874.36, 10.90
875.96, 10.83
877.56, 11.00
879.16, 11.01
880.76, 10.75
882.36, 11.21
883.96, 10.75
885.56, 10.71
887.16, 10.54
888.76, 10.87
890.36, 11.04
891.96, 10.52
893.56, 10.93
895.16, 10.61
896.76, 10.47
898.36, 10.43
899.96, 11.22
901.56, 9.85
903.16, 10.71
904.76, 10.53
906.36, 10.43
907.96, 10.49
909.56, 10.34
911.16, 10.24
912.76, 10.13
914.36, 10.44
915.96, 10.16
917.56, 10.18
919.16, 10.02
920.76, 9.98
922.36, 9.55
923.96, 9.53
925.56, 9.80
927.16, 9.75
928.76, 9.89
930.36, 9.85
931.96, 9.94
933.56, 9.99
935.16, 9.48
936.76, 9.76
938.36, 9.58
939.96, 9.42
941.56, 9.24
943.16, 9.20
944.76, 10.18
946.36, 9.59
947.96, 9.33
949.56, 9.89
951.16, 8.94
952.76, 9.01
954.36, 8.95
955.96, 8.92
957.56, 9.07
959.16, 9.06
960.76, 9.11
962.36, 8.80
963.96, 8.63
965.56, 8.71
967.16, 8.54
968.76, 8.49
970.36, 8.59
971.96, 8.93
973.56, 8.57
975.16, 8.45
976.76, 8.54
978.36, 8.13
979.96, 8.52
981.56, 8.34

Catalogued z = 0.00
